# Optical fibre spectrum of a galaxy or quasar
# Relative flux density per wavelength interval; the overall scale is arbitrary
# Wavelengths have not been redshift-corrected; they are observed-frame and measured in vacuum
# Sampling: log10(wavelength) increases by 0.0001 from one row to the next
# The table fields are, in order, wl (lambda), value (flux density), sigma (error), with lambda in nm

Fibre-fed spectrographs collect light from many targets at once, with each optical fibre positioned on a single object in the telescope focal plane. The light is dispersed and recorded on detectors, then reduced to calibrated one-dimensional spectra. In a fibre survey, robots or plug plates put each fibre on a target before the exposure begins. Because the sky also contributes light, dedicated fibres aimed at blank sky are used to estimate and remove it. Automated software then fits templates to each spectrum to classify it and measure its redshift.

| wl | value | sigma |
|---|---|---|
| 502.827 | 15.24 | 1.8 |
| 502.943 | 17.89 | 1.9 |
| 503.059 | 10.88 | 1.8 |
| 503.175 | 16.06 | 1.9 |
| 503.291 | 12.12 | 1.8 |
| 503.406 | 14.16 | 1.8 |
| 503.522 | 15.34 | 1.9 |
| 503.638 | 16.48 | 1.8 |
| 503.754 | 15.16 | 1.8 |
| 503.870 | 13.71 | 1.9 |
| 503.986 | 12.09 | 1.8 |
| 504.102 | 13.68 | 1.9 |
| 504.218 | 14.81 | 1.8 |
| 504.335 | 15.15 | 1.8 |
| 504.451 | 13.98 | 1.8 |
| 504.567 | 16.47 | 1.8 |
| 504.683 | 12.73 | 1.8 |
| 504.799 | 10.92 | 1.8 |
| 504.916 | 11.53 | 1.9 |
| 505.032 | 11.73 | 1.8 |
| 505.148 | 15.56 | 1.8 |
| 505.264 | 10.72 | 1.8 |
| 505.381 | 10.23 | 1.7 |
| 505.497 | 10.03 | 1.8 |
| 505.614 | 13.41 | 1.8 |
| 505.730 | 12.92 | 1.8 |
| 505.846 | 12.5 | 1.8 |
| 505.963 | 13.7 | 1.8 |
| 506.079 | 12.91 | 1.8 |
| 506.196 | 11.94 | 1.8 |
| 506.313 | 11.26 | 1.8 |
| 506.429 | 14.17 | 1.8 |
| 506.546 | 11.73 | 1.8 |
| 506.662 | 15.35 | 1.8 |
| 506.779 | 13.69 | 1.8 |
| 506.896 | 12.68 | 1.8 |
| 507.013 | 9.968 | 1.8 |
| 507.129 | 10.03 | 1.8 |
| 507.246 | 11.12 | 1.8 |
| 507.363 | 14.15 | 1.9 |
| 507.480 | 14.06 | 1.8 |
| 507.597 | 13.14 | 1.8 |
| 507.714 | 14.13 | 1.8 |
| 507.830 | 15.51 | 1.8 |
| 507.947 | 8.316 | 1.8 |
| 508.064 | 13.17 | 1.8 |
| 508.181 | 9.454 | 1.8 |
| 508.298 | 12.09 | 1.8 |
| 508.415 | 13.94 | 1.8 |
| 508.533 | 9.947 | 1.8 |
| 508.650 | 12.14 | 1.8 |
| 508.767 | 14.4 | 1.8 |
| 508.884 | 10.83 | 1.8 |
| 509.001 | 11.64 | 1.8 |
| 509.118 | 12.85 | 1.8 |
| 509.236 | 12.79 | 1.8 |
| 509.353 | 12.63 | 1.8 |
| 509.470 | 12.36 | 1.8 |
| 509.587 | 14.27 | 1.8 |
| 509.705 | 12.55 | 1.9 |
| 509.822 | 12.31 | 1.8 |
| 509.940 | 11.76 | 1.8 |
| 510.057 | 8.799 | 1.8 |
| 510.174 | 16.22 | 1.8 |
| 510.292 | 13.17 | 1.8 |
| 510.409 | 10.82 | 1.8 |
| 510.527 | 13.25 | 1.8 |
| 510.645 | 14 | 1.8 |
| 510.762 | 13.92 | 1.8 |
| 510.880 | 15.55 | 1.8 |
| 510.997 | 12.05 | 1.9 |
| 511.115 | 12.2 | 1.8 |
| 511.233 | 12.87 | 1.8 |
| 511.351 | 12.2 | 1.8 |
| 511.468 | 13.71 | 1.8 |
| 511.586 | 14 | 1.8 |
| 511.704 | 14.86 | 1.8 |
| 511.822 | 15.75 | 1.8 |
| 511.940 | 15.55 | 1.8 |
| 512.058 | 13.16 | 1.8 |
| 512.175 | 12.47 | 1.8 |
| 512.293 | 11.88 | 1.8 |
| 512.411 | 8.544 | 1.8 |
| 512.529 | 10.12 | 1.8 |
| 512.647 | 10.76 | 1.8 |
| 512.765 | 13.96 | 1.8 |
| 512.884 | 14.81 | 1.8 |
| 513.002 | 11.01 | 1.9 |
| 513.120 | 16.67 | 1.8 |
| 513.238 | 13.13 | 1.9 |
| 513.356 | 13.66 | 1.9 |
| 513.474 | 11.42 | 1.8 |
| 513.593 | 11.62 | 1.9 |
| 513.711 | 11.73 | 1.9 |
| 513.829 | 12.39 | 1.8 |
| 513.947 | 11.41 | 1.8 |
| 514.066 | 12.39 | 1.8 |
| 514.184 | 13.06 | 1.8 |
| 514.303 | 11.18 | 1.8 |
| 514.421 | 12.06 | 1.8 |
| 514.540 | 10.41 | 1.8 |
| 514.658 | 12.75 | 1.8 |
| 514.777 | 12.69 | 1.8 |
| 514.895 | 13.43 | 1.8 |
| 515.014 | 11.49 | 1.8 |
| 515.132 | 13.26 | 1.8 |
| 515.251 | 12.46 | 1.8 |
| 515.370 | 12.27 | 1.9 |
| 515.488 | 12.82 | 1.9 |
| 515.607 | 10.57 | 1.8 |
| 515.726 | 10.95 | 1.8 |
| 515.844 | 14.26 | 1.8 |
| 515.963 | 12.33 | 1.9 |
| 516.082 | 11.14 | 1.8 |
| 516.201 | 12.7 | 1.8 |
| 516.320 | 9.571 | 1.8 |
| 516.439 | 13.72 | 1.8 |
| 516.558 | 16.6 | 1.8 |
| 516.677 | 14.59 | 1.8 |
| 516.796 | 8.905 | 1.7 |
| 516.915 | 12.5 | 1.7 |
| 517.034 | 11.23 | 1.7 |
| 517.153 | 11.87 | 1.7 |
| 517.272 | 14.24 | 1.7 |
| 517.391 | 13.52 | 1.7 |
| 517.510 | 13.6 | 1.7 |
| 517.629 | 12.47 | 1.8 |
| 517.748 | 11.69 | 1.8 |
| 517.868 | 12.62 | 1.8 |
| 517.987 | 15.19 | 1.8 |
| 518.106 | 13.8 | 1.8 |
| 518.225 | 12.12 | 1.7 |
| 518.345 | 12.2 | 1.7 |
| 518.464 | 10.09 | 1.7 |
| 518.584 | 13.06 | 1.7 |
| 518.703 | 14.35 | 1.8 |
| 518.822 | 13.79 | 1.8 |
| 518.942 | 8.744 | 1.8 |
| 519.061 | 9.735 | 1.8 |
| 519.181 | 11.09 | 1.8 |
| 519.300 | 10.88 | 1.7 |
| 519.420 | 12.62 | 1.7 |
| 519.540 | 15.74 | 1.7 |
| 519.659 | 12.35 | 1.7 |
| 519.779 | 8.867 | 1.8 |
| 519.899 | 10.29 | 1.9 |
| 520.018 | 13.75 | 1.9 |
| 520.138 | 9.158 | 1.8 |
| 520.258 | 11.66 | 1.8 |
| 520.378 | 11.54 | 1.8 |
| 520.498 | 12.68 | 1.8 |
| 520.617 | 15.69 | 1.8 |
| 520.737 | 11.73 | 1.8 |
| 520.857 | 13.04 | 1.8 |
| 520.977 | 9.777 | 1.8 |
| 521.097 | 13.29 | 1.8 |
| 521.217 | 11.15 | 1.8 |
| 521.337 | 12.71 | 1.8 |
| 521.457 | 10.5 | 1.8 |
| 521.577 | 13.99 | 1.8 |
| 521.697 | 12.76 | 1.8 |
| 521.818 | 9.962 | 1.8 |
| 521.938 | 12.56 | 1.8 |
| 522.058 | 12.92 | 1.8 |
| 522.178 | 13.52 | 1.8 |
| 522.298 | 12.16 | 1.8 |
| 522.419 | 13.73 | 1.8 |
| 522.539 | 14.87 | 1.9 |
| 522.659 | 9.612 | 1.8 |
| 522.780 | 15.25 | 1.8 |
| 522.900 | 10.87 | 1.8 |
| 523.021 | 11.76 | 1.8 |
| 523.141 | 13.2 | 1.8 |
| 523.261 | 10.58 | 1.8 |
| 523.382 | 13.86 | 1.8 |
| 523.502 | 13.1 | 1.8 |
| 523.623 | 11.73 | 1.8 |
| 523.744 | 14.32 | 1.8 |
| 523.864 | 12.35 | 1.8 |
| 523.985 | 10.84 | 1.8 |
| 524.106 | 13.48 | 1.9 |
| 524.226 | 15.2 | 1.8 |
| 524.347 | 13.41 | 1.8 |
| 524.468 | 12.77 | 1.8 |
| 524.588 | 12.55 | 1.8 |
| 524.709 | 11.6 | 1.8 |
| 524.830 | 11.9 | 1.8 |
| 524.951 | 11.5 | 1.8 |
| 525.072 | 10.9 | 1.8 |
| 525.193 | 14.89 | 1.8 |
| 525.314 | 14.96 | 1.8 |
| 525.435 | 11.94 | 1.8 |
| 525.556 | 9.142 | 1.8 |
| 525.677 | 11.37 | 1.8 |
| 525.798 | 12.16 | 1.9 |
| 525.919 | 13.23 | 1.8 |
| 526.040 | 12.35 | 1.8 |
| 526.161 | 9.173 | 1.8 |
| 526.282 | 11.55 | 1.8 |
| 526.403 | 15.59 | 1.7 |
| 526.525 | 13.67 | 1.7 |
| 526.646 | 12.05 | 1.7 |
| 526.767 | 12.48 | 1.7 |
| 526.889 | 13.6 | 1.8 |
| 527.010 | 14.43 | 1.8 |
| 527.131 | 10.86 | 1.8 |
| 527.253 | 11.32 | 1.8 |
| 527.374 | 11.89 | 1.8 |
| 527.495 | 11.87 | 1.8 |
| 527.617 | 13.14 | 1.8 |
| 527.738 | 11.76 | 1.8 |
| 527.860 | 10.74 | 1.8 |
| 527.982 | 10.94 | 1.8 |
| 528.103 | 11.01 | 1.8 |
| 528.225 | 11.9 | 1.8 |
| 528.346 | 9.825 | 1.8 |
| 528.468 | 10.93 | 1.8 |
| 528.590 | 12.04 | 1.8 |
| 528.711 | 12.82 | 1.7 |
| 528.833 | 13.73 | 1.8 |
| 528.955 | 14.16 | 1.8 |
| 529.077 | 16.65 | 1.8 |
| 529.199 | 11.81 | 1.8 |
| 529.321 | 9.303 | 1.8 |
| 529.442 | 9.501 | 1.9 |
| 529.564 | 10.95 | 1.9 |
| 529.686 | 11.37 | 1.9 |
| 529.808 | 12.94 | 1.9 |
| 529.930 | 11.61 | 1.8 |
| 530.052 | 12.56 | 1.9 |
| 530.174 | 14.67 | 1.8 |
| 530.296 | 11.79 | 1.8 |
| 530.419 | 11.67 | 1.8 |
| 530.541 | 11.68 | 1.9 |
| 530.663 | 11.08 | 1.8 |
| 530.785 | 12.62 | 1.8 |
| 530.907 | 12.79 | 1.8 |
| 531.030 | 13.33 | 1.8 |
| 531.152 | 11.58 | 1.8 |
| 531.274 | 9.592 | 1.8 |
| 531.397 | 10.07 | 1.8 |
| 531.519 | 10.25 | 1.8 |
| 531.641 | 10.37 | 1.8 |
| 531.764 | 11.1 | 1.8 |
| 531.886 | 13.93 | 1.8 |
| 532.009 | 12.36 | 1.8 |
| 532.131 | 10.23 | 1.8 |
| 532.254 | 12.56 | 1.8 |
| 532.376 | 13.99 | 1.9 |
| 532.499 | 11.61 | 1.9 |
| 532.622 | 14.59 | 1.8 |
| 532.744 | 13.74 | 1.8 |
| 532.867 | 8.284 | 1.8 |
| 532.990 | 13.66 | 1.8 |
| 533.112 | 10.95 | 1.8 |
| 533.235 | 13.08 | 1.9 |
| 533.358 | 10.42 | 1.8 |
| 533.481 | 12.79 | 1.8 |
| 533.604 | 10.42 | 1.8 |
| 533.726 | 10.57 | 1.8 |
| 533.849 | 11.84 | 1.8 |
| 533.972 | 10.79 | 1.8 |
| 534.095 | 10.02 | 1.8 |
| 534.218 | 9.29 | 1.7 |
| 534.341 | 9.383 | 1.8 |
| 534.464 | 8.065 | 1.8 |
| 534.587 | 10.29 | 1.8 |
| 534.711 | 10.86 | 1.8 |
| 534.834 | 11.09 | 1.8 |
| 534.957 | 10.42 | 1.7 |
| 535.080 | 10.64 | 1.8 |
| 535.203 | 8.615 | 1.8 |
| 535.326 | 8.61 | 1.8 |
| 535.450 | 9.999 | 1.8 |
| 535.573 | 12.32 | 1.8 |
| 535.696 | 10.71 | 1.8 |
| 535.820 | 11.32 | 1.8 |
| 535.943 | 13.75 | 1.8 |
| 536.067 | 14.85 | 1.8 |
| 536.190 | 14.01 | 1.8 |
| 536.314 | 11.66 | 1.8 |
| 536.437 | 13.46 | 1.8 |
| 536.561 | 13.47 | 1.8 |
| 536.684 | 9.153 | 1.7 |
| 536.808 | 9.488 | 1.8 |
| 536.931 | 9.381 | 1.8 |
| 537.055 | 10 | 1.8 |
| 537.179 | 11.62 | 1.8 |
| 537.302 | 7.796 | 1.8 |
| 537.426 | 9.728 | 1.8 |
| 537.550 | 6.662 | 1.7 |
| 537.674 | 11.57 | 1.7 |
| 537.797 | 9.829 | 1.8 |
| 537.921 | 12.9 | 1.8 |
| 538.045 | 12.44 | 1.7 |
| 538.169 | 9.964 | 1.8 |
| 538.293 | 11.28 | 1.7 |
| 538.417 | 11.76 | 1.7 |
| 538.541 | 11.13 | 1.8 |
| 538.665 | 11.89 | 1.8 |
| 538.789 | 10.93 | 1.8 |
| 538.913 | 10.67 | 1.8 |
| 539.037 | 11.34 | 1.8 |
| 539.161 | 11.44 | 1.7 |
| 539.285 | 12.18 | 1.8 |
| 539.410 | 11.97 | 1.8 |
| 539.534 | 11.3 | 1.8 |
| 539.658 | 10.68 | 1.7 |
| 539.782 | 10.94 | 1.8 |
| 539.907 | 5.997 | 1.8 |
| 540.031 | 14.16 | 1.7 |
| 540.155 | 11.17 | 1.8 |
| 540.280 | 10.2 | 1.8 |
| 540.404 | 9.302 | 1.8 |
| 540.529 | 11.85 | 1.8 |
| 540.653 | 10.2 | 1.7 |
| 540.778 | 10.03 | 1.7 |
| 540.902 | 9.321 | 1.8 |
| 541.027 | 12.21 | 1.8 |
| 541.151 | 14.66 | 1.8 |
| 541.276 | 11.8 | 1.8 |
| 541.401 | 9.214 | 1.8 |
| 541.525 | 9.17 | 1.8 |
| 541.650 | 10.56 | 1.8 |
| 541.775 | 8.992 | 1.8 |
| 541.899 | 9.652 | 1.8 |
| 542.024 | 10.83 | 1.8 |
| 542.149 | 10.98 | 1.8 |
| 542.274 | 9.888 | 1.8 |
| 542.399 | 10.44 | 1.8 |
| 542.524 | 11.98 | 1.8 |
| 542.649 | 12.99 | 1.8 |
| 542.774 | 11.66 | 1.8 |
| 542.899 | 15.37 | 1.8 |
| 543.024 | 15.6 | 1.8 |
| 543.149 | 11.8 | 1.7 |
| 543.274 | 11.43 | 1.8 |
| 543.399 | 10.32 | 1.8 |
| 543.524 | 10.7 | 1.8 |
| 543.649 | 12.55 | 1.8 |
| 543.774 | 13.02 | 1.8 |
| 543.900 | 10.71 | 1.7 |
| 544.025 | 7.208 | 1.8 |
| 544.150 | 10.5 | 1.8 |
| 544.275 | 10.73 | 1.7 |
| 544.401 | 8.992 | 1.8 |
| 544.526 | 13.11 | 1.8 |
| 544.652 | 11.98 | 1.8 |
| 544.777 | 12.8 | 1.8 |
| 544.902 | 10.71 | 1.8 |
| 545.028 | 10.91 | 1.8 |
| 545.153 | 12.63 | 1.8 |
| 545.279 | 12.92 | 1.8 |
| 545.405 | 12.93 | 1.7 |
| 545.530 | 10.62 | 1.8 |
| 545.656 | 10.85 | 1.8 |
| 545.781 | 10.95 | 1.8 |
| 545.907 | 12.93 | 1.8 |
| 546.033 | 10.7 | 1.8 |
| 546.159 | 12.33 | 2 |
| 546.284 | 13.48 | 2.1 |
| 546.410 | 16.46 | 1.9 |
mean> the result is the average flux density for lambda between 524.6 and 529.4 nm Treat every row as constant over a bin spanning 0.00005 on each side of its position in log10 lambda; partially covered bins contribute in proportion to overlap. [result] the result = 12.2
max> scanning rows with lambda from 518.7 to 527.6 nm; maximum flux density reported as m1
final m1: 15.74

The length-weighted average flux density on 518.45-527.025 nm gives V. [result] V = 12.3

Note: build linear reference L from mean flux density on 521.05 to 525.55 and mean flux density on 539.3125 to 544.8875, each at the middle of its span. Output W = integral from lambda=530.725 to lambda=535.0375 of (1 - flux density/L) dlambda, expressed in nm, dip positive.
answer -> 0.18 nm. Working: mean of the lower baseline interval 12.6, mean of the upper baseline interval 11.1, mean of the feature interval 11.3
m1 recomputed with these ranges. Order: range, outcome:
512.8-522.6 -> 16.67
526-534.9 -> 16.65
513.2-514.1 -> 13.66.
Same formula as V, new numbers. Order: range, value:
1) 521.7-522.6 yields 12.8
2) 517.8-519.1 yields 12.4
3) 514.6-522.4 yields 12.3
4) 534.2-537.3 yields 10.9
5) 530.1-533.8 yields 11.9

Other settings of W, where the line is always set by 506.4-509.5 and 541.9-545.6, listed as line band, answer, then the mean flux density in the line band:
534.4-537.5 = 0.24 nm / 10.8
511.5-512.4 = -0.10 nm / 13.7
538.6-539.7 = 0.03 nm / 11.4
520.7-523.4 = -0.05 nm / 12.3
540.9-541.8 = 0.06 nm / 10.9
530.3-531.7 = 0.06 nm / 11.4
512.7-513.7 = -0.07 nm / 13.2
